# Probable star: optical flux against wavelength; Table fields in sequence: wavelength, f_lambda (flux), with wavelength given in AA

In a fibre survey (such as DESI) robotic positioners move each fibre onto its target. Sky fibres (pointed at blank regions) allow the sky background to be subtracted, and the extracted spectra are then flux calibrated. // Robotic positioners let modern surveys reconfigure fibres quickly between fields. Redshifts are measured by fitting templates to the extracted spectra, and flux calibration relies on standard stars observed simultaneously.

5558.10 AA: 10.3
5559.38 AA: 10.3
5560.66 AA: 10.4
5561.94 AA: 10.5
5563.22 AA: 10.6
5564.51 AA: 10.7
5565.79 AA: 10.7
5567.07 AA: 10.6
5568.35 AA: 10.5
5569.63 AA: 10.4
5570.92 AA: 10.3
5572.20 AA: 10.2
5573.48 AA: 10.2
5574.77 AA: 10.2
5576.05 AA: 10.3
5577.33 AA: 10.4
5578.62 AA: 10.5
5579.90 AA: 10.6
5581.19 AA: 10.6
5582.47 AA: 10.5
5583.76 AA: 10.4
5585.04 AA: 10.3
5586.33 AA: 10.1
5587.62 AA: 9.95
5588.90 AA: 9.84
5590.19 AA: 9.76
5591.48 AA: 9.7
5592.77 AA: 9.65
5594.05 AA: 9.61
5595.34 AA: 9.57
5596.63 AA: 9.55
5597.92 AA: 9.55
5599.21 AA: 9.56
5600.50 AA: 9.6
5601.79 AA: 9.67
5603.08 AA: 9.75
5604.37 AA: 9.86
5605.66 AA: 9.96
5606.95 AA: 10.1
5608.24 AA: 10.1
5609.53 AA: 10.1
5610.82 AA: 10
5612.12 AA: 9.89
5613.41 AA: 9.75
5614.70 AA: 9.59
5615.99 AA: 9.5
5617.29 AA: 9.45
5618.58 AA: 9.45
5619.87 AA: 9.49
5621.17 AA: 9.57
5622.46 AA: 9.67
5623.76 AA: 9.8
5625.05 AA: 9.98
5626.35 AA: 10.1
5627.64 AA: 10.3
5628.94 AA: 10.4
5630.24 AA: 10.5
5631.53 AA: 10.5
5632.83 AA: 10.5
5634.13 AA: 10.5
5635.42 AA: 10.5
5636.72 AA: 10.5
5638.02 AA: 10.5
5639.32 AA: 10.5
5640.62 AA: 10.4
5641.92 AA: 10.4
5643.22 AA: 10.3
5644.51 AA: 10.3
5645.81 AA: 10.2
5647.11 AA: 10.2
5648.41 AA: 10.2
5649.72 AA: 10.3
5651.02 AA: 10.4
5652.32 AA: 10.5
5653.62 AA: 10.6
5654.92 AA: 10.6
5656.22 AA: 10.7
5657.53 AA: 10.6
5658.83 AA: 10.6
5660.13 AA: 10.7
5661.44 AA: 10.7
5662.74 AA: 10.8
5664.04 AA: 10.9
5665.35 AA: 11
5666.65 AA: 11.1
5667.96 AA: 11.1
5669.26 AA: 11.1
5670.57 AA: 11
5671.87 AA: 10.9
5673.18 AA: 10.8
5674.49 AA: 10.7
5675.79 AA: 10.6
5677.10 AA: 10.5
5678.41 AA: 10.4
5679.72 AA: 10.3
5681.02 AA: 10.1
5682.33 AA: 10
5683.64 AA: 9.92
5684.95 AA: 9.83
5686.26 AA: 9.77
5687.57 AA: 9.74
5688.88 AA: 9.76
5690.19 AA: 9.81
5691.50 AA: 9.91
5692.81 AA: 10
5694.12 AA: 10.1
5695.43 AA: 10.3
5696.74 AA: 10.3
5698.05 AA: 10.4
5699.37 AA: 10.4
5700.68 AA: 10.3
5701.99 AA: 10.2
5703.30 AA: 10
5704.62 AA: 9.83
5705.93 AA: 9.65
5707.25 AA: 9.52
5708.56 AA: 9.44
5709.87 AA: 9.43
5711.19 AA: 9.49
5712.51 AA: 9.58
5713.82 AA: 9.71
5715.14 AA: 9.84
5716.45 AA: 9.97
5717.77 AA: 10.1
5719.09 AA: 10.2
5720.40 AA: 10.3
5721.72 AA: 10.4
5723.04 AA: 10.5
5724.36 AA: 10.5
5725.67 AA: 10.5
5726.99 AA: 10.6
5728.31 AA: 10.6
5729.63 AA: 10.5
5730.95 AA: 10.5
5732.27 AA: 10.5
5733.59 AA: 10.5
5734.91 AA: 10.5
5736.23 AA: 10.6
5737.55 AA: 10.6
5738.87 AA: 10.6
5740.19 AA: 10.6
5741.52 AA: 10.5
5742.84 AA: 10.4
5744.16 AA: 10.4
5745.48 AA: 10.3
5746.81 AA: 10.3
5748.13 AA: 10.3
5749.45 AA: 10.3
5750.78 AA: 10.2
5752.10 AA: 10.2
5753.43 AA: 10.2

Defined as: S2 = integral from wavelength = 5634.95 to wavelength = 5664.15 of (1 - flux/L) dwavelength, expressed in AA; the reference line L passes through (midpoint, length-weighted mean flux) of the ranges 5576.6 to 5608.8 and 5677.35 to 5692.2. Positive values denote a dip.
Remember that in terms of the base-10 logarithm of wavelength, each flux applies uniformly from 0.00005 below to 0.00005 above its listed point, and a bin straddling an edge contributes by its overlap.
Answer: -1.52 AA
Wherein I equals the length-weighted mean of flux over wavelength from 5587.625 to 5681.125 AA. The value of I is 10.2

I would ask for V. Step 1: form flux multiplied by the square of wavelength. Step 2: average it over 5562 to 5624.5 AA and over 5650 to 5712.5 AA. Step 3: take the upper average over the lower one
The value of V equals 1.06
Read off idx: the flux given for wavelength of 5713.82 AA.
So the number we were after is 9.71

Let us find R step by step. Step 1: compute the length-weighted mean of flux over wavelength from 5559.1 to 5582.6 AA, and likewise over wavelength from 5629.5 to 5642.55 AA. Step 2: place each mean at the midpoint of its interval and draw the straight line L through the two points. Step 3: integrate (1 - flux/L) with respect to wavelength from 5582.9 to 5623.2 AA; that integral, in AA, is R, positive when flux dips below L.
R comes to 2.6 AA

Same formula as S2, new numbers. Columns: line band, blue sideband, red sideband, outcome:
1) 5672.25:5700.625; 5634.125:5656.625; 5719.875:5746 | 0.7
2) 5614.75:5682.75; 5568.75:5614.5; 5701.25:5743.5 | -2.0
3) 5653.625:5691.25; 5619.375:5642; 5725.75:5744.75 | -0.5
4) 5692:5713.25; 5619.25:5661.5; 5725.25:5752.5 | 1.0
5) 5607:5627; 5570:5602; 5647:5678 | 1.0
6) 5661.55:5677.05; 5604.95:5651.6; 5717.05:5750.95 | -1.0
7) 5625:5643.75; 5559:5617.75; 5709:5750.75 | -0.5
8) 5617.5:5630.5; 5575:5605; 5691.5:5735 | 0.2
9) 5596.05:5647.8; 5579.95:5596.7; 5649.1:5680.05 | 1.5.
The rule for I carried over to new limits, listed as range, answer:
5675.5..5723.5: 10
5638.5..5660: 10.4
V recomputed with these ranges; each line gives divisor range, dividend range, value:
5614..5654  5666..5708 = 1.03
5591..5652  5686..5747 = 1.05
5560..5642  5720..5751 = 1.09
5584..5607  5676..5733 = 1.07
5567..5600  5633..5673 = 1.08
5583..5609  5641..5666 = 1.09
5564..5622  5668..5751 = 1.07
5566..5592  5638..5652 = 1.03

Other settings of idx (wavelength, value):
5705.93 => 9.65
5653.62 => 10.6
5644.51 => 10.3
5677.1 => 10.5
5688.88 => 9.76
